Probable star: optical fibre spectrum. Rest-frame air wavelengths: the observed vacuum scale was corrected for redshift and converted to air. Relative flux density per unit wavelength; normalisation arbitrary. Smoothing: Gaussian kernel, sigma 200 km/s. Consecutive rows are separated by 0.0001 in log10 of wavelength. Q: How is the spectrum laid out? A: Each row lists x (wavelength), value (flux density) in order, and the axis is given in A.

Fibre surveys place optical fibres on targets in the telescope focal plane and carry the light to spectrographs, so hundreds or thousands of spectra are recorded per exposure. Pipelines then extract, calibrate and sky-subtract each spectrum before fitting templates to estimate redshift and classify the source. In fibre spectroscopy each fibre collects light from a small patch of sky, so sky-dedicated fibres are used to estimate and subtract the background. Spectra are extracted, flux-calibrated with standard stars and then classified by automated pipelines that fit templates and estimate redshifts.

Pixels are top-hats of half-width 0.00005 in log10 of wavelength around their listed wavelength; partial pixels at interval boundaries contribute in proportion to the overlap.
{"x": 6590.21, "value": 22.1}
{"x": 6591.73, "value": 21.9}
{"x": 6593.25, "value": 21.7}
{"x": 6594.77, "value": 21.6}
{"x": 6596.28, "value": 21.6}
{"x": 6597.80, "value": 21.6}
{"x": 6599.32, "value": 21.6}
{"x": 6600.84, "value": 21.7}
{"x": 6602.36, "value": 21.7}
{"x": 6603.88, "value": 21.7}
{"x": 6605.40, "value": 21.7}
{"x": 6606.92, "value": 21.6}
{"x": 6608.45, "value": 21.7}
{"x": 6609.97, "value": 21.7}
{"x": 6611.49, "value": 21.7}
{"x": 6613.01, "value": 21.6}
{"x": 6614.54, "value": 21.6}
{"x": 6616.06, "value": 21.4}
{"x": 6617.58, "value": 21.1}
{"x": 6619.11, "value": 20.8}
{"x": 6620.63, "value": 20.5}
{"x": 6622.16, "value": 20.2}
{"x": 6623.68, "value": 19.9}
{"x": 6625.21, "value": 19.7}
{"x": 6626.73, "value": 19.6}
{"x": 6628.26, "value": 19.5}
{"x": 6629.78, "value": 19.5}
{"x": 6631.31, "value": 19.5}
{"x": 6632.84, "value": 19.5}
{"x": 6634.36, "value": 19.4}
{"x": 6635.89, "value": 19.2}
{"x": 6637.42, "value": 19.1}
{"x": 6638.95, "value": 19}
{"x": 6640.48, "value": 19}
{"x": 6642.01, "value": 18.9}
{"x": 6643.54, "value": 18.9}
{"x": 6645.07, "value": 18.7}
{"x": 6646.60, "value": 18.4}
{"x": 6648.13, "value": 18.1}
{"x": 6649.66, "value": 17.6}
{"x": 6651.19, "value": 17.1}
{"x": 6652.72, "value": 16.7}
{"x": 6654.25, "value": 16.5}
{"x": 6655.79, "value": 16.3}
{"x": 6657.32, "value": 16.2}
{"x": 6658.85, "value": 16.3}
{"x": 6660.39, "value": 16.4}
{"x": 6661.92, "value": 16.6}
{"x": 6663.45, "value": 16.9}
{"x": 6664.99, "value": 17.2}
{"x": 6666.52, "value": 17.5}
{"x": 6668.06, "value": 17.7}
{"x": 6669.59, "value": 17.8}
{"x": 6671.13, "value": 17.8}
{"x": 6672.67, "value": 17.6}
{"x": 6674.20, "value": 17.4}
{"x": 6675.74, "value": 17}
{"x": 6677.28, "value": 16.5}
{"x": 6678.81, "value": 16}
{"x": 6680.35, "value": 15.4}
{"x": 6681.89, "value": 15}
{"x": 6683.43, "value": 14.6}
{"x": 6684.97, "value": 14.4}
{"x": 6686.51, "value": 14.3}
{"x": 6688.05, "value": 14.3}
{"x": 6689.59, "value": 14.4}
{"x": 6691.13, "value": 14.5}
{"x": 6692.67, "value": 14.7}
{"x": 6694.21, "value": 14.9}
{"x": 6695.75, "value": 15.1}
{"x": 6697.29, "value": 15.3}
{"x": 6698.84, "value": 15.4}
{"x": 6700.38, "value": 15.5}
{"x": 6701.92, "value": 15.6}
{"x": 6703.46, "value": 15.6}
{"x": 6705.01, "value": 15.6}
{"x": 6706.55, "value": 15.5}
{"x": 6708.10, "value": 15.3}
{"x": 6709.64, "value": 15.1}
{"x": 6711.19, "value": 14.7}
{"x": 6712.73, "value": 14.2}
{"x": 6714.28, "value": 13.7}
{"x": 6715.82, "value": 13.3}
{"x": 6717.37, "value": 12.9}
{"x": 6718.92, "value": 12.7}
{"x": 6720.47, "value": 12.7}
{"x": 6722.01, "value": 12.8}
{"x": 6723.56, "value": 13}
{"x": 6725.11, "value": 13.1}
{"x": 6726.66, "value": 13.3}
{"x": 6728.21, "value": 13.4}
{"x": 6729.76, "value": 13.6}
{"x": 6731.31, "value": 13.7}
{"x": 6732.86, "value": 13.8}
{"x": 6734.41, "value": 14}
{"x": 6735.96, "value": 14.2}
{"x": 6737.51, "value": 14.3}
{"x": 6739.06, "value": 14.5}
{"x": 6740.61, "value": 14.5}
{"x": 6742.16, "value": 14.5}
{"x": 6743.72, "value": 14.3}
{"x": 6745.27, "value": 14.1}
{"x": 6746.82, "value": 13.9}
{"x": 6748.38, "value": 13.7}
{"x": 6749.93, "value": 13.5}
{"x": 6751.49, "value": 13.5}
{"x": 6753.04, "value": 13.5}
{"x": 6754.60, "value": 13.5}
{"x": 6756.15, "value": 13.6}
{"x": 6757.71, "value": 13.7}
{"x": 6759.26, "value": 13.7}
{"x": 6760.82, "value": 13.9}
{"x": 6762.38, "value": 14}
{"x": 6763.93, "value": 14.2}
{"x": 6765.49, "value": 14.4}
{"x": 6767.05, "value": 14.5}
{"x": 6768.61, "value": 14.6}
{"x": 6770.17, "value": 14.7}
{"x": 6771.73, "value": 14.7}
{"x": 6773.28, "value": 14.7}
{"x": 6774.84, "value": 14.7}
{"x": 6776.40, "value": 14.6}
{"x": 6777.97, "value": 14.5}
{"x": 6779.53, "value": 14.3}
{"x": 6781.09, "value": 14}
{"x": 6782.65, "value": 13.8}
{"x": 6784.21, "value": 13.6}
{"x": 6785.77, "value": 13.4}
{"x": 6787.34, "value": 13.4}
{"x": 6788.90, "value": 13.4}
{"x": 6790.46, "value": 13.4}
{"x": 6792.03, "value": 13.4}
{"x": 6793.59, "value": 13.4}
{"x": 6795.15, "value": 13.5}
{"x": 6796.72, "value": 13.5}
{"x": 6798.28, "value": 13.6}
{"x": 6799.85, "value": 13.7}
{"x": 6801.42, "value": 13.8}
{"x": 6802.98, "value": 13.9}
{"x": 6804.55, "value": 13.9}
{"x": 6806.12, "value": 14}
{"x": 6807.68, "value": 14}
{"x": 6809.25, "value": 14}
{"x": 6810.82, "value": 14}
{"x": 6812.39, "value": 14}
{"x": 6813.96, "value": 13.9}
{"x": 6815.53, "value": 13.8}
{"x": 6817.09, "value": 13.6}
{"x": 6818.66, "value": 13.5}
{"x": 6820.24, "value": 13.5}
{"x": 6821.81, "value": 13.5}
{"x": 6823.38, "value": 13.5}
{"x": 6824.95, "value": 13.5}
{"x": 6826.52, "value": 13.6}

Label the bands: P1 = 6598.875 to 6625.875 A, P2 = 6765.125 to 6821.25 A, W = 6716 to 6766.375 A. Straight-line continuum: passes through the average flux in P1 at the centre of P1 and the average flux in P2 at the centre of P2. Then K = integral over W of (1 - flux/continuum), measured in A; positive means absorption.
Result 7.2 A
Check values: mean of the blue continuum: 21.2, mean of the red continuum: 13.9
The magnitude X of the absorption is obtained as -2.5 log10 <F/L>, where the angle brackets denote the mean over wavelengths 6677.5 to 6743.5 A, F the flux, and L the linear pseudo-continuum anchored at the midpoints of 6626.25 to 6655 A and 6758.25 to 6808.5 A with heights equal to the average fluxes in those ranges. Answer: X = 0.139 mag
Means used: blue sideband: 18.6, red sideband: 14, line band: 14.4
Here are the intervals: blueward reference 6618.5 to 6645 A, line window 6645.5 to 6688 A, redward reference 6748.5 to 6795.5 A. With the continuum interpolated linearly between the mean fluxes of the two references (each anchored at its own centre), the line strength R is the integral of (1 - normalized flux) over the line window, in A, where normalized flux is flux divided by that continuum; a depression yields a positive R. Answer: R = 3.5 A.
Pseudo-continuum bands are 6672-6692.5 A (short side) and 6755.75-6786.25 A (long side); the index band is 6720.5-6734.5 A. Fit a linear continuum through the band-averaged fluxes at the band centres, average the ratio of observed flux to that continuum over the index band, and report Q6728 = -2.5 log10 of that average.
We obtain 0.113 mag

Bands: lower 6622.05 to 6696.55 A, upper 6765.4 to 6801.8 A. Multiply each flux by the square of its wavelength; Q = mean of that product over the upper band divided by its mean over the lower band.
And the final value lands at 0.8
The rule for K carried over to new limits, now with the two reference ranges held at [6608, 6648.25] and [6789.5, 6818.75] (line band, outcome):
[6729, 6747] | 2.2 A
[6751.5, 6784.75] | 1.9 A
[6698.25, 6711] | 1.4 A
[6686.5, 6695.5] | 1.6 A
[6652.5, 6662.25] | 1.3 A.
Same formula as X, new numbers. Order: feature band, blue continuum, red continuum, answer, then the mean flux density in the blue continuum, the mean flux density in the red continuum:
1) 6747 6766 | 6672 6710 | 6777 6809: 0.04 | 15.4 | 13.7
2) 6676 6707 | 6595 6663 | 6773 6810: 0.15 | 19.6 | 13.8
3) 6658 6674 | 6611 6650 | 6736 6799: 0.06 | 19.7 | 14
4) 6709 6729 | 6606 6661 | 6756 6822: 0.21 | 19.3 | 13.9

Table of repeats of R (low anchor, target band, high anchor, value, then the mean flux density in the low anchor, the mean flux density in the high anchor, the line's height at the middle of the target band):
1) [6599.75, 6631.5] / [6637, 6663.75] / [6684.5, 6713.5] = 1.25 A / 20.9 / 15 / 18.4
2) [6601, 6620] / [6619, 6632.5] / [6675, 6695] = 0.23 A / 21.5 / 15.1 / 20.2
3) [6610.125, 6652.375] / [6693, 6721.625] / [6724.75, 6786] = 2.84 A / 19.6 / 14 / 16.2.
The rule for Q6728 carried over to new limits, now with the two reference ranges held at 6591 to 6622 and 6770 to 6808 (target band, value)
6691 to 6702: 0.17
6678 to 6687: 0.22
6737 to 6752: 0.12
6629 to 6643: 0.06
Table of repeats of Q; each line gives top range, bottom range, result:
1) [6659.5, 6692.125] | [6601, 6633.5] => 0.79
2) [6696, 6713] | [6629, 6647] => 0.82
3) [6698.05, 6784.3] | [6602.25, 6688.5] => 0.79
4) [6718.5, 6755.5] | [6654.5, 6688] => 0.85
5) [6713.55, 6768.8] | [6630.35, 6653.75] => 0.76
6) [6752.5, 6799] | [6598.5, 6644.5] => 0.72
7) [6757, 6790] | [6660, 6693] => 0.90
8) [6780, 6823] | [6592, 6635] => 0.69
